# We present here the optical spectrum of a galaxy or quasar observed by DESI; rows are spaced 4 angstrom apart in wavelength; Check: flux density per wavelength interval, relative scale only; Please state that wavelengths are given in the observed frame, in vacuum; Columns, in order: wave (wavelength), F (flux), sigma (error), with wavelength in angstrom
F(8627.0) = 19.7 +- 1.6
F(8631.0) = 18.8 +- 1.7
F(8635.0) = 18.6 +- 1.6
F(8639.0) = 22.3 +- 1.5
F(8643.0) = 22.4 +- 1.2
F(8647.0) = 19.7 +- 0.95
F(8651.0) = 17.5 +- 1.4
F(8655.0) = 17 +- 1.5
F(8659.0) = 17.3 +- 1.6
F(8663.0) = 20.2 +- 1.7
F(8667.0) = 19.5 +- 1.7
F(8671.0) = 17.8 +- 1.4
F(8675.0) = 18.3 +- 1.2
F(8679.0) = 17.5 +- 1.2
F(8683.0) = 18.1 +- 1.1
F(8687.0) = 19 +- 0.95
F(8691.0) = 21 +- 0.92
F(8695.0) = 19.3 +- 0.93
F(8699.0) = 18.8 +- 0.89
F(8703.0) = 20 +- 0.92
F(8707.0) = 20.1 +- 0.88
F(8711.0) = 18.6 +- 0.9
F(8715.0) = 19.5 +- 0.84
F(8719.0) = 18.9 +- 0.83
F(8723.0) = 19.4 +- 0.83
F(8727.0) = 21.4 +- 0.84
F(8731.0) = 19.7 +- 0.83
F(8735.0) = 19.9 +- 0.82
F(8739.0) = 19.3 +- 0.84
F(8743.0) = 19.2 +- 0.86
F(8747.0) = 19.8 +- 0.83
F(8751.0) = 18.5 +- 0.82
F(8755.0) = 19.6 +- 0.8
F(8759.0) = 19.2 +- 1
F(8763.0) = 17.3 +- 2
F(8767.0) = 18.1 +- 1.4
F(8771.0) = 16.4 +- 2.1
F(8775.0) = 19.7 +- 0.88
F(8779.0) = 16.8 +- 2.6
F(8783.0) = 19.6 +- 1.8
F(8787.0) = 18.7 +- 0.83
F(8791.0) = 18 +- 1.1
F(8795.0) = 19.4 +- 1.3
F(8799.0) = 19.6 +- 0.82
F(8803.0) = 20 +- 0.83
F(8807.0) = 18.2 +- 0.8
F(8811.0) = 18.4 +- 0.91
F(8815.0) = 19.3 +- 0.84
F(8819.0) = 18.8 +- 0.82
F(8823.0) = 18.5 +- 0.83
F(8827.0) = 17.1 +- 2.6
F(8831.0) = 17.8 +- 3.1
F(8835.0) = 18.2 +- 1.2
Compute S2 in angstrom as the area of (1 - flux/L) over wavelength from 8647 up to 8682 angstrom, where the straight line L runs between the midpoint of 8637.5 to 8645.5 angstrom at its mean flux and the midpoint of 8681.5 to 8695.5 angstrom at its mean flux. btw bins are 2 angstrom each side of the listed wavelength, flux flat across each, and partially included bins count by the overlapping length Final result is 4.34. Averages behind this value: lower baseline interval 22.2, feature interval 18.2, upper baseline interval 19.4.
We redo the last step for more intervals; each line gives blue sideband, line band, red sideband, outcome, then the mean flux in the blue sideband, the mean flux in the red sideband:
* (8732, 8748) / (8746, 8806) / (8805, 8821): 1.33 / 19.5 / 18.7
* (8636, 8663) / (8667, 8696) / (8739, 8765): 0.77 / 19.4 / 19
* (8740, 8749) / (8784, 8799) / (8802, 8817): 0.14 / 19.5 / 18.9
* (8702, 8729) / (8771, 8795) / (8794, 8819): 1.01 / 19.7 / 19.1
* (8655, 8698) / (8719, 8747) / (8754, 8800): -1.75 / 18.7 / 18.5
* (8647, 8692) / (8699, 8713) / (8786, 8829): -0.69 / 18.5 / 18.7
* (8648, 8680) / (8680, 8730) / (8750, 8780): -3.44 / 18.2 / 18.2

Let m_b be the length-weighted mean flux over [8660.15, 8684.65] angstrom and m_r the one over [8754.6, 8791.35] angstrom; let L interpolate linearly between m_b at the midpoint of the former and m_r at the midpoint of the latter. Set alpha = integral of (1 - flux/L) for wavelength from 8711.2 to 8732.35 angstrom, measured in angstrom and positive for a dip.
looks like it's -1.5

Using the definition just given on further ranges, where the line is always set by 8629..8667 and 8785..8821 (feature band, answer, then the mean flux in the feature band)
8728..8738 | -0.4 angstrom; 19.9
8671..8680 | 0.6 angstrom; 17.9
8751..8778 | 1.0 angstrom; 18.3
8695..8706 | -0.1 angstrom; 19.4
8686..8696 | -0.4 angstrom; 19.9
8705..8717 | -0.1 angstrom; 19.4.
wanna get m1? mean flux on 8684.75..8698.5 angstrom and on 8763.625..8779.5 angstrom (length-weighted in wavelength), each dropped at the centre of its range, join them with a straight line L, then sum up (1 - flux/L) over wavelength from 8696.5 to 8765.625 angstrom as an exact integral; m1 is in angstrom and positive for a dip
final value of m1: -2.3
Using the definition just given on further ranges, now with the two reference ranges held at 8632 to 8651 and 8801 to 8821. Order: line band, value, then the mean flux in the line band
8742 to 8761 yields 0.2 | 19.3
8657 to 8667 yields 0.6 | 18.9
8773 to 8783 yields 0.4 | 18.5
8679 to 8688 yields 0.8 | 18.3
